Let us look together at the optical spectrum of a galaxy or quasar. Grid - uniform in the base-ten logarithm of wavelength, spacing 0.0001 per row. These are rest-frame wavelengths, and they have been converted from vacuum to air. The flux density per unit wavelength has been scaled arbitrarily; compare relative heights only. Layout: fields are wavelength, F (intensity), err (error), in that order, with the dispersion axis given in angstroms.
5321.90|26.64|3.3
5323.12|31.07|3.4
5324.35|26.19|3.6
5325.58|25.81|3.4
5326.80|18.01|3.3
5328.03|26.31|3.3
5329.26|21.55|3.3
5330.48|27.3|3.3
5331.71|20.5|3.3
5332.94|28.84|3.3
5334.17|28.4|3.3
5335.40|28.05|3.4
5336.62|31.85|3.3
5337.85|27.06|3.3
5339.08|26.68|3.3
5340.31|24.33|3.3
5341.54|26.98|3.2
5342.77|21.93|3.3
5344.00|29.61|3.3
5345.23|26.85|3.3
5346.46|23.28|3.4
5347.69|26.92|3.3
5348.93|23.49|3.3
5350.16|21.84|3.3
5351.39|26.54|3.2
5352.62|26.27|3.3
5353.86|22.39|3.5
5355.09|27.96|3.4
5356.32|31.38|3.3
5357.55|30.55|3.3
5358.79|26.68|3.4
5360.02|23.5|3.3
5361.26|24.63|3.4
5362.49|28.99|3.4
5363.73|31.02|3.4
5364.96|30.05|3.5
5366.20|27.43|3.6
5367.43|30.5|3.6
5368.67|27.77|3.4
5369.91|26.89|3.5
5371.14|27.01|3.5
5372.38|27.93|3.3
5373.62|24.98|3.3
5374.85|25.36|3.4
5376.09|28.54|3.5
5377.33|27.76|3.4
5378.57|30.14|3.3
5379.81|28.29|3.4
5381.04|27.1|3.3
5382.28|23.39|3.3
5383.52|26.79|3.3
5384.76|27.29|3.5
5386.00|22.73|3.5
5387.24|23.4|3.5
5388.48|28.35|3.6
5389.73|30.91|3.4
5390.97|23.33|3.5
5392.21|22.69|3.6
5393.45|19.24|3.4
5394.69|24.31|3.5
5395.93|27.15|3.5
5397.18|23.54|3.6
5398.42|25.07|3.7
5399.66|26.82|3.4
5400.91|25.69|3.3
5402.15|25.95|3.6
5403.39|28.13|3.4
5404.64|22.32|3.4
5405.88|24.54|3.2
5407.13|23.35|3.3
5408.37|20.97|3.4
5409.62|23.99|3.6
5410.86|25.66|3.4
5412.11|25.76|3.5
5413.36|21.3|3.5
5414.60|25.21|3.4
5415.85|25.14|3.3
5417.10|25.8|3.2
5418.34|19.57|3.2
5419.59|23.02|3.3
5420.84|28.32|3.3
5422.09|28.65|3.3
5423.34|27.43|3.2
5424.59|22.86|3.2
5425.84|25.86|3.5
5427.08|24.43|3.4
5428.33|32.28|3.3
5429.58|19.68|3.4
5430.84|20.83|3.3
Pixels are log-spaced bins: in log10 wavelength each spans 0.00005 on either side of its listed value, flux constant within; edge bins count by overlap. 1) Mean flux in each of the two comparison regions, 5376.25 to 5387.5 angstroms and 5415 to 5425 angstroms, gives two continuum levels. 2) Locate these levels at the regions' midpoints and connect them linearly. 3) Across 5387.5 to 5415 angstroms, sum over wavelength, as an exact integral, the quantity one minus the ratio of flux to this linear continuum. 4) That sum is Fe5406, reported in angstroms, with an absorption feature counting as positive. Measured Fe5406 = 1.2 angstroms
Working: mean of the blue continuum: 26.5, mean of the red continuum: 25.1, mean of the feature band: 24.7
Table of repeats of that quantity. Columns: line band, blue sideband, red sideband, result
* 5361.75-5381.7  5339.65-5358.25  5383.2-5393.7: -2.0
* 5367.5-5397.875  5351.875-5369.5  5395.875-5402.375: 0.5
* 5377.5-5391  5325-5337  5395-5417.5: -0.9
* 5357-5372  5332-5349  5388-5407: -1.1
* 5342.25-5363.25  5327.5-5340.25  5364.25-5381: 0.9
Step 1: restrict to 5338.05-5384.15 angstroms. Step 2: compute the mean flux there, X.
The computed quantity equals 26.8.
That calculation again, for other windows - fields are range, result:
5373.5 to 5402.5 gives 25.8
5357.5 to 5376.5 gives 27.5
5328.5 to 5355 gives 25.8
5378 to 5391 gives 26.6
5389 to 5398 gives 24.5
